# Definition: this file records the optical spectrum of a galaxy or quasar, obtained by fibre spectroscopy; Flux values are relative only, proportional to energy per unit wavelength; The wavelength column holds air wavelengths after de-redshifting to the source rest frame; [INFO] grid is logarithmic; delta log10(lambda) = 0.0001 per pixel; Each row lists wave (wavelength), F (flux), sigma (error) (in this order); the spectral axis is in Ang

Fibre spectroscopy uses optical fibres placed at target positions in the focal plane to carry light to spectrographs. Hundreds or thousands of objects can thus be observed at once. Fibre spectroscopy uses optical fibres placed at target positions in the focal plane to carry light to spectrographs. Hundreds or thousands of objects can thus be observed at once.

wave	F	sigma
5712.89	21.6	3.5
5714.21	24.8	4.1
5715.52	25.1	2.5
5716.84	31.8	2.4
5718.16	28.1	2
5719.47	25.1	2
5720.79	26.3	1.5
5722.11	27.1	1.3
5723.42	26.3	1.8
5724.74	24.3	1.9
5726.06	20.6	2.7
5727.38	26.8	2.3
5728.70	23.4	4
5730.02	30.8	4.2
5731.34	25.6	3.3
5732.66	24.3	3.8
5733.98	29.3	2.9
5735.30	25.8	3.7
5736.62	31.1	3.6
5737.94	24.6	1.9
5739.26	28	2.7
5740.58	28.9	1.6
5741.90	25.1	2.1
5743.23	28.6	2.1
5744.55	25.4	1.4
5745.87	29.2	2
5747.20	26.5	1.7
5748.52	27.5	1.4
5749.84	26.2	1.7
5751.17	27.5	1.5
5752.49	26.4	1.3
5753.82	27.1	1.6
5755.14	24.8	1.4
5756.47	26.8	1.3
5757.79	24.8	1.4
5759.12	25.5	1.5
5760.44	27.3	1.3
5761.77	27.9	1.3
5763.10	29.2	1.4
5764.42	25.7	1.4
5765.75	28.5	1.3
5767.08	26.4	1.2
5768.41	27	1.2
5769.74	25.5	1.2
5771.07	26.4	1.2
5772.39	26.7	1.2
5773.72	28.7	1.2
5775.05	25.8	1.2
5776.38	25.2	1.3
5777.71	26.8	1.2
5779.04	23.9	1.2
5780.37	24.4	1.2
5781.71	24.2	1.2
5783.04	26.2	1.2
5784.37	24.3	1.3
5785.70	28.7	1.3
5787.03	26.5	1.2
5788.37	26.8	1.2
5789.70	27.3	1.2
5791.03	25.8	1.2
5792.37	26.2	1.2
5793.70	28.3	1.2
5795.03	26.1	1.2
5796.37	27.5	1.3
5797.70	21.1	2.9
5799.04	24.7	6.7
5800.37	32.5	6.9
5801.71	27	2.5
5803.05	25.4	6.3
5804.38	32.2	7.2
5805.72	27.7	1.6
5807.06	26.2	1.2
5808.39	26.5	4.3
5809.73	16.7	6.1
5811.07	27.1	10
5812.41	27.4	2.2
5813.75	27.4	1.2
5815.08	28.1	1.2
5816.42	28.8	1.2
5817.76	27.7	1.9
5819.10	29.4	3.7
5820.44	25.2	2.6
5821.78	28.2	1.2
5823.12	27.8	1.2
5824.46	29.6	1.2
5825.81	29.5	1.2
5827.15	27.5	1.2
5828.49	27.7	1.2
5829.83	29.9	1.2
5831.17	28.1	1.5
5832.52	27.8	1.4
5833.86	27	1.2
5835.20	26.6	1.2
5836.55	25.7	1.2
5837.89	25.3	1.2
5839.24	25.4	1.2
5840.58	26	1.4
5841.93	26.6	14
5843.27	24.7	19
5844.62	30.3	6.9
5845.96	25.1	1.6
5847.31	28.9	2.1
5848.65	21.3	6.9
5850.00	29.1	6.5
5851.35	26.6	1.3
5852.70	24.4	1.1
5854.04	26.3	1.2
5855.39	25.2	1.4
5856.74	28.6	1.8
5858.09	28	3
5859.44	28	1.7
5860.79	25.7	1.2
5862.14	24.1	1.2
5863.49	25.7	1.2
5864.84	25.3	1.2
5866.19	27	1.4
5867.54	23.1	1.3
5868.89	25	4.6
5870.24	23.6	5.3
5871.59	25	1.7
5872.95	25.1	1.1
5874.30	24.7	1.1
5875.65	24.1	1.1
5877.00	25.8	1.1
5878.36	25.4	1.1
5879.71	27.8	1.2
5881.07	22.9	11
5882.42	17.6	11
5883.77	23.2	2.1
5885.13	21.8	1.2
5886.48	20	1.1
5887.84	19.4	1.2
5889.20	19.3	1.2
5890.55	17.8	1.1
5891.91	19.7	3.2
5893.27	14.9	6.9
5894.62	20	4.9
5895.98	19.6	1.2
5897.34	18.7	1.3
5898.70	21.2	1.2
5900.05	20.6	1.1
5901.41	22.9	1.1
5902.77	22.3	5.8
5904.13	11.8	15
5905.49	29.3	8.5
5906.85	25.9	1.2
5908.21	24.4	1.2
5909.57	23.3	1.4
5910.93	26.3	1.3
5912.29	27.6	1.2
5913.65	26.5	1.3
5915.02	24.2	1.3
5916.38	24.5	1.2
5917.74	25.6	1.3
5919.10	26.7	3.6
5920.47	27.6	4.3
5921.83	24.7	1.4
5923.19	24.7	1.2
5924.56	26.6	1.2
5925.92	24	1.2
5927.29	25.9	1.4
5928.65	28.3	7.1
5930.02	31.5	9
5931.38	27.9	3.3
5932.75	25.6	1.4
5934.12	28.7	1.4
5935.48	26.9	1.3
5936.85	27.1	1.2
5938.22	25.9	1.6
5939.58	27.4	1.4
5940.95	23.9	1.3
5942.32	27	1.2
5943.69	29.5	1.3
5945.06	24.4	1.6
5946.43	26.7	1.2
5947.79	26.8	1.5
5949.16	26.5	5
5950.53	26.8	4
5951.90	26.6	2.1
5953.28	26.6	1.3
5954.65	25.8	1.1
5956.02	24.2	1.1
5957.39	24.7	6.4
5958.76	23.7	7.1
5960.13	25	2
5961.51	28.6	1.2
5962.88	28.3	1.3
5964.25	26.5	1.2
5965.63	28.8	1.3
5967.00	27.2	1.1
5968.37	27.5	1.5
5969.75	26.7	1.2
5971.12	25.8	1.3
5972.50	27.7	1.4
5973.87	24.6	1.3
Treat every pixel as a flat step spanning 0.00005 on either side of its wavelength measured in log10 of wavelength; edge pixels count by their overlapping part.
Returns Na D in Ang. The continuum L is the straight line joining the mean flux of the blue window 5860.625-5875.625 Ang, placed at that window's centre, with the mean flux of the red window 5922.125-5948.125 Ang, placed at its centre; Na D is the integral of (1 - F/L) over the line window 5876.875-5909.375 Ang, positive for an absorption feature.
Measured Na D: 5.43 Ang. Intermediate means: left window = 24.9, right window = 26.8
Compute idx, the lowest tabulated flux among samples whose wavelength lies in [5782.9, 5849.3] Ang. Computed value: 16.7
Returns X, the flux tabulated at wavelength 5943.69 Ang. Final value 29.5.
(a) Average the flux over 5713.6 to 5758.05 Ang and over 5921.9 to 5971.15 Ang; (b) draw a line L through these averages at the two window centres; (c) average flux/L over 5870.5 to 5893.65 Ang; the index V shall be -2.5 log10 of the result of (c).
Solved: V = 0.20 mag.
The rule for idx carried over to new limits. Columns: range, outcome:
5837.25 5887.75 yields 17.6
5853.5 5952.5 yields 11.8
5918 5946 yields 23.9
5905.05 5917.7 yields 23.3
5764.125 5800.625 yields 21.1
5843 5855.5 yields 21.3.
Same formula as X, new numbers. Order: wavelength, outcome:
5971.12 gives 25.8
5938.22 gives 25.9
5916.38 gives 24.5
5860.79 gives 25.7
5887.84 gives 19.4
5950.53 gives 26.8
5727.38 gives 26.8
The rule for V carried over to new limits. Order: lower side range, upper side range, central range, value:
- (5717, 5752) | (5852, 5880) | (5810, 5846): -0.06 mag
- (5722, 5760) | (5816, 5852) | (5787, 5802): 0.01 mag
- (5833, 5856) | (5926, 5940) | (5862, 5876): 0.07 mag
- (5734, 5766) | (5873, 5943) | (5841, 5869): -0.05 mag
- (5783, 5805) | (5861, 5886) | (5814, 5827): -0.09 mag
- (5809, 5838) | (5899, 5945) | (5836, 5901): 0.11 mag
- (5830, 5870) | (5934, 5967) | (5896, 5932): 0.08 mag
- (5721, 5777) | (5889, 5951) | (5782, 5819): -0.03 mag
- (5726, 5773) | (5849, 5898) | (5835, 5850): -0.08 mag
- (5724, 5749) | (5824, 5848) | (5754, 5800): 0.03 mag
